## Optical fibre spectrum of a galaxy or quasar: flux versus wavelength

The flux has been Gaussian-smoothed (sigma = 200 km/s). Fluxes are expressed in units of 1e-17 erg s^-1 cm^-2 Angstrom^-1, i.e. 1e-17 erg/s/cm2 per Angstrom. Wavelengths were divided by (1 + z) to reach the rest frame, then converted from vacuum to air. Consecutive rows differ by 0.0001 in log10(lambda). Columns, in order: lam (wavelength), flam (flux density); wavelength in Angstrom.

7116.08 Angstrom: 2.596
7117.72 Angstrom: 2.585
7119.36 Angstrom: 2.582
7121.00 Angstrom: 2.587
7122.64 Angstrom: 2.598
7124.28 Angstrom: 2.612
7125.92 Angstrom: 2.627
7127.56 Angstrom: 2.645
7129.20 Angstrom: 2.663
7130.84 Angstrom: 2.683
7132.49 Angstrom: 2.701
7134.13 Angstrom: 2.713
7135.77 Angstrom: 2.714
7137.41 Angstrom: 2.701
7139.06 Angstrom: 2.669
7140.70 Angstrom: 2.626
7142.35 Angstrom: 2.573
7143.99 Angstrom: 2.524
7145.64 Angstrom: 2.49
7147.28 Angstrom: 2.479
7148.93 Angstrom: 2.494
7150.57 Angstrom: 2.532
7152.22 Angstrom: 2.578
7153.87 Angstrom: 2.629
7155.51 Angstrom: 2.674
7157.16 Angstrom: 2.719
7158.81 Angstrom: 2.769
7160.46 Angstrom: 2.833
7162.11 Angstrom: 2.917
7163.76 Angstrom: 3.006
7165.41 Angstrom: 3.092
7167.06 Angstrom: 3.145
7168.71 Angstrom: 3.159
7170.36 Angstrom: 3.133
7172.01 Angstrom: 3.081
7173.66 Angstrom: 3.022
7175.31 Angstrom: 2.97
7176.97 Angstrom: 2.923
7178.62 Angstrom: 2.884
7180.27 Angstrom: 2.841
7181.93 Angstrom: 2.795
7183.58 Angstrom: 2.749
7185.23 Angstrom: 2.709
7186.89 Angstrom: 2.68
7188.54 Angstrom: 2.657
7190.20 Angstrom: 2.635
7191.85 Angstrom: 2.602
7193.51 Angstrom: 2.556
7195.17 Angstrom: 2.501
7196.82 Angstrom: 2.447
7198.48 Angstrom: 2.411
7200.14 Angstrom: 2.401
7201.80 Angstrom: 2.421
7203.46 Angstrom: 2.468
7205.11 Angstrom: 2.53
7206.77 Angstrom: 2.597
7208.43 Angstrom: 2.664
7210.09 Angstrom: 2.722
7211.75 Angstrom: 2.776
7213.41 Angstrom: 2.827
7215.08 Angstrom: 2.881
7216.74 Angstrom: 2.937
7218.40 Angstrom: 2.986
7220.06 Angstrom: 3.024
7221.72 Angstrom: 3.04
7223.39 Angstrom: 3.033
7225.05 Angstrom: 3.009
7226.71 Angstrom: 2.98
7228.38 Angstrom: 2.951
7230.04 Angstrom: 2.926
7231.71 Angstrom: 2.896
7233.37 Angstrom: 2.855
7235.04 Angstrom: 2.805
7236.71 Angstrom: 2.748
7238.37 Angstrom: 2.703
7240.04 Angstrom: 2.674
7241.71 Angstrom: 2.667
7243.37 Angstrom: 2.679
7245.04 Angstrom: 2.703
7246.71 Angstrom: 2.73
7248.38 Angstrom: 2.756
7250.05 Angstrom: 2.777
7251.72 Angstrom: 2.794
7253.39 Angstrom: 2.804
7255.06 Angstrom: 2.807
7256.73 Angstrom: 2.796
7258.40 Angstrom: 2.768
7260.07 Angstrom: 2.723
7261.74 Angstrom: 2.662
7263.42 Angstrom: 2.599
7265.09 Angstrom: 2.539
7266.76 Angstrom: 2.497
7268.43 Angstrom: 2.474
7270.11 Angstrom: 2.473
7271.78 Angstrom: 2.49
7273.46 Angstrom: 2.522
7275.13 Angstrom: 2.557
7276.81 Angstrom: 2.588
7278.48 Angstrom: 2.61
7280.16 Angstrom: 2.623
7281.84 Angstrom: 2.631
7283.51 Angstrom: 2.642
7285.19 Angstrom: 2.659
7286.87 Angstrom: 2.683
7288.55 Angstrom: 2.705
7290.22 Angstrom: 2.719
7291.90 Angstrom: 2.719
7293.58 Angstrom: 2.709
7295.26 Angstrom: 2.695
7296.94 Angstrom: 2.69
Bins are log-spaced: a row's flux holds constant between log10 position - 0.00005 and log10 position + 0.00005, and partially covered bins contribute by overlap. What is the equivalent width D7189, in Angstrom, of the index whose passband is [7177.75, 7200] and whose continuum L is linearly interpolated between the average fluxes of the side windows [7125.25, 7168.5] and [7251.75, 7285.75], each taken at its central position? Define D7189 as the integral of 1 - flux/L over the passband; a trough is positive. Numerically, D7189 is 0.3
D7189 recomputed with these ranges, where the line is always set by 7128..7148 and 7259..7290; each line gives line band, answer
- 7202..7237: -3.0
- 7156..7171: -2.0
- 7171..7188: -1.6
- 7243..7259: -1.0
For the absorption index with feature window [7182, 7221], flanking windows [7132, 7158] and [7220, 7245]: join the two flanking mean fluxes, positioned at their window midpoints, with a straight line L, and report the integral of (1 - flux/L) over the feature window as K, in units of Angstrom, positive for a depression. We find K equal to 1.5 Angstrom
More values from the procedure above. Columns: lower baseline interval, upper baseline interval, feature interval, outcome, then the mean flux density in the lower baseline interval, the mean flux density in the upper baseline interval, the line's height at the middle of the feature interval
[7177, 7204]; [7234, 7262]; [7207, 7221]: -0.9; 2.62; 2.74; 2.67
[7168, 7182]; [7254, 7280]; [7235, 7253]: -0.2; 2.99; 2.61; 2.7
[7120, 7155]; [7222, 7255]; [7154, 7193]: -2.6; 2.61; 2.82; 2.69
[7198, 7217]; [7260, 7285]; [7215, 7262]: -4.1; 2.63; 2.57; 2.6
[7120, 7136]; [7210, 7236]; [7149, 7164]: 0.1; 2.65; 2.92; 2.73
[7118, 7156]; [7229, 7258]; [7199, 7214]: 0.7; 2.61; 2.77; 2.72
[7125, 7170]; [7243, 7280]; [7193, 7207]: 1.1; 2.72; 2.65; 2.69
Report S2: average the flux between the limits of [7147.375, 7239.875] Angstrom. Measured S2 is 2.78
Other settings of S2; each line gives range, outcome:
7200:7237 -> 2.81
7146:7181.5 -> 2.85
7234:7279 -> 2.67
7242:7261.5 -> 2.75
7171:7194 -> 2.8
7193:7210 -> 2.51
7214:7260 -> 2.84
